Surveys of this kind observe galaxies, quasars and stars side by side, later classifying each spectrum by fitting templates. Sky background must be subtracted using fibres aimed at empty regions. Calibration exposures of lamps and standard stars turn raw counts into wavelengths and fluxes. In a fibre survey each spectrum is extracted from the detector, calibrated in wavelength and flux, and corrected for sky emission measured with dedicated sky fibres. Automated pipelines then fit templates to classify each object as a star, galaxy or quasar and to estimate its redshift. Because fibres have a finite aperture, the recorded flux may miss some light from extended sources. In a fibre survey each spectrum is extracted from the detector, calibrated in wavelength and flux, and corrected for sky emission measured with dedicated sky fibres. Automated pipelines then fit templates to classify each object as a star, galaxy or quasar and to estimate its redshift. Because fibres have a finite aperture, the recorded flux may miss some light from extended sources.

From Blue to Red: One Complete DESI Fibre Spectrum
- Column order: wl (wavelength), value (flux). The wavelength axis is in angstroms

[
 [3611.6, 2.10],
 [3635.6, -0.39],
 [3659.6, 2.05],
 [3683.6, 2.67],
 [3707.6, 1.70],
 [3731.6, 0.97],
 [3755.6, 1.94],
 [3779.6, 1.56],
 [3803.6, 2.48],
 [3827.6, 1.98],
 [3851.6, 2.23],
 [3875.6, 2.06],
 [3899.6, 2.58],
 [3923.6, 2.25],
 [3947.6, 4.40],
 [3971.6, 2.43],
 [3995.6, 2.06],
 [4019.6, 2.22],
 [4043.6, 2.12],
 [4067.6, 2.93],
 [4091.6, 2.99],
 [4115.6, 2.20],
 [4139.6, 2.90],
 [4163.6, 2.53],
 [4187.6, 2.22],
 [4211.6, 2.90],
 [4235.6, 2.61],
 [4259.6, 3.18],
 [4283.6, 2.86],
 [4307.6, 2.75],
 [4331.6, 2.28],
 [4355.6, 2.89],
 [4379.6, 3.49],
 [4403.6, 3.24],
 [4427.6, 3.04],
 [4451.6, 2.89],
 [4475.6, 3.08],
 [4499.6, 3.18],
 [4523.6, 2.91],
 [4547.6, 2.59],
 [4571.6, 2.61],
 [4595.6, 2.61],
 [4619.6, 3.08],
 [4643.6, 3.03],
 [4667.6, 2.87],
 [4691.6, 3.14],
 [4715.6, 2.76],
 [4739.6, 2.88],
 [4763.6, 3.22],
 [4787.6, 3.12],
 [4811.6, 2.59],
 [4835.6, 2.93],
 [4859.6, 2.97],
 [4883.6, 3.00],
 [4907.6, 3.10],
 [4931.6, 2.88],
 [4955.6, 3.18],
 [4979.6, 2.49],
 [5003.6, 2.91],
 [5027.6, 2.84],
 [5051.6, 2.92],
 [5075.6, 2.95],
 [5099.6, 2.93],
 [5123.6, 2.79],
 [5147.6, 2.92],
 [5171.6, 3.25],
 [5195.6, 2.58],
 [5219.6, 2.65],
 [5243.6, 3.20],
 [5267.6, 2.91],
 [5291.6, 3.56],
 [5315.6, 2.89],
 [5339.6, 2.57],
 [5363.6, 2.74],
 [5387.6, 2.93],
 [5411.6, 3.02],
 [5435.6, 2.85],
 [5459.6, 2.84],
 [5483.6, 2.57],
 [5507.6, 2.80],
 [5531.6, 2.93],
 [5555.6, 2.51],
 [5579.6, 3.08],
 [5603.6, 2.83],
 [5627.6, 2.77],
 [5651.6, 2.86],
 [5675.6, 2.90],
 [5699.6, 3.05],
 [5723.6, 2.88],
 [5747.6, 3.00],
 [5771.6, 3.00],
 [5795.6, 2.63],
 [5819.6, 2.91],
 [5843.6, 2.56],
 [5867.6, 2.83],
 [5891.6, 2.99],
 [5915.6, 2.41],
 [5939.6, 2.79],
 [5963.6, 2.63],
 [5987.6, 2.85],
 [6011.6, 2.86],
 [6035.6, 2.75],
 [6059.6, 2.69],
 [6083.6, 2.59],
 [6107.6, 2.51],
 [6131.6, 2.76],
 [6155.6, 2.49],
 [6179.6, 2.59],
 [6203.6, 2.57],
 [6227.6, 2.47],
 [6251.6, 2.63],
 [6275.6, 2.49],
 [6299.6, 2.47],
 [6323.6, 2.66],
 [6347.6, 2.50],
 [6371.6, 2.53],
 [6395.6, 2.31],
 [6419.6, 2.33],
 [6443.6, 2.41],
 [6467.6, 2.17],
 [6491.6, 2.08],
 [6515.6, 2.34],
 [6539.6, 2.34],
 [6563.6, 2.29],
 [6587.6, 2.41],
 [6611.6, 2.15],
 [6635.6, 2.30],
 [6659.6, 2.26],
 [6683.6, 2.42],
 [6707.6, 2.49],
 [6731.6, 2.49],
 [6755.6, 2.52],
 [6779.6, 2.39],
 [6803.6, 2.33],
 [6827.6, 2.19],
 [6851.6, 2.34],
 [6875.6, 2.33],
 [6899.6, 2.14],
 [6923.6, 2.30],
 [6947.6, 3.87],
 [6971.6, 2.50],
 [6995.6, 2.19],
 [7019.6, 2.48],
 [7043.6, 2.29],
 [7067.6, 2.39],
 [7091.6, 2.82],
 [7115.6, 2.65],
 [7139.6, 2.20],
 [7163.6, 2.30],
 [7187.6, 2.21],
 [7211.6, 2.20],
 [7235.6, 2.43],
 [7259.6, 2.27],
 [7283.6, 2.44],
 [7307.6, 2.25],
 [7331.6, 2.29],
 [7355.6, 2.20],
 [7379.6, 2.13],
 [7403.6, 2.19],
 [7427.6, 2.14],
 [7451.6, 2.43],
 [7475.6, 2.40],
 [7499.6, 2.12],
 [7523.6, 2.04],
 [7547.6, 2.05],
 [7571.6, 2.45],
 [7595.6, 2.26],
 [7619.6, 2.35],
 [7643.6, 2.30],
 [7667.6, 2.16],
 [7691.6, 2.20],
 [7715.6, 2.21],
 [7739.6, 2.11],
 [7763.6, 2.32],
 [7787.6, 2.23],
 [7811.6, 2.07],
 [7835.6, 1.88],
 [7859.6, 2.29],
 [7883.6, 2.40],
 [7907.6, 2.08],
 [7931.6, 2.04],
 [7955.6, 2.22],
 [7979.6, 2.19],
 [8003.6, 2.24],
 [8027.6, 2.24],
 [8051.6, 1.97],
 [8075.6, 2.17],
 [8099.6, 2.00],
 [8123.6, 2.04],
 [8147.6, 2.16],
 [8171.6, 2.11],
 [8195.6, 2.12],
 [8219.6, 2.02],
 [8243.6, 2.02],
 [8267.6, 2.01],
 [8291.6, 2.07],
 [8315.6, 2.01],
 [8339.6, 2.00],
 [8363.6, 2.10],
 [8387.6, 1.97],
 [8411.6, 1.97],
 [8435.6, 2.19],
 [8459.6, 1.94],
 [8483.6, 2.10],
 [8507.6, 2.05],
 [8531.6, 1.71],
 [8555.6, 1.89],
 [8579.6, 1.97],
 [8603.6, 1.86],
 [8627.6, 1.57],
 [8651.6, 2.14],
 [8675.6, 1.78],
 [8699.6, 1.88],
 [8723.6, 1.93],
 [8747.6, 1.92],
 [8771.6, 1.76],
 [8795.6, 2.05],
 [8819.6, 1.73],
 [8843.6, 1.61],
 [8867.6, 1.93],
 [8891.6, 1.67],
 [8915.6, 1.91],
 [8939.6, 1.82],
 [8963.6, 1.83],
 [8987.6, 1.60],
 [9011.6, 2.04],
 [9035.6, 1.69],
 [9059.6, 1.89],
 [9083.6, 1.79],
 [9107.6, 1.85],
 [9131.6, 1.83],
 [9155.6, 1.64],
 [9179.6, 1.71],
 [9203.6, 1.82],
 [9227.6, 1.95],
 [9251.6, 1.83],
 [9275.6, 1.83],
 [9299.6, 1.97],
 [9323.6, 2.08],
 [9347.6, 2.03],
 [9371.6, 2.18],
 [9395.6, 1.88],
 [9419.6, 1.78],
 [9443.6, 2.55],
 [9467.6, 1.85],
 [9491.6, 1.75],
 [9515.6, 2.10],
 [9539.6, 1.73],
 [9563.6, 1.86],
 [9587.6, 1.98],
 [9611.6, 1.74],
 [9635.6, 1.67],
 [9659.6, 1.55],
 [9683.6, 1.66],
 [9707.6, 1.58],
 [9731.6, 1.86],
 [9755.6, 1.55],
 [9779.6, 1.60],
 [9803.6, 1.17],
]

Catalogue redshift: 0.06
